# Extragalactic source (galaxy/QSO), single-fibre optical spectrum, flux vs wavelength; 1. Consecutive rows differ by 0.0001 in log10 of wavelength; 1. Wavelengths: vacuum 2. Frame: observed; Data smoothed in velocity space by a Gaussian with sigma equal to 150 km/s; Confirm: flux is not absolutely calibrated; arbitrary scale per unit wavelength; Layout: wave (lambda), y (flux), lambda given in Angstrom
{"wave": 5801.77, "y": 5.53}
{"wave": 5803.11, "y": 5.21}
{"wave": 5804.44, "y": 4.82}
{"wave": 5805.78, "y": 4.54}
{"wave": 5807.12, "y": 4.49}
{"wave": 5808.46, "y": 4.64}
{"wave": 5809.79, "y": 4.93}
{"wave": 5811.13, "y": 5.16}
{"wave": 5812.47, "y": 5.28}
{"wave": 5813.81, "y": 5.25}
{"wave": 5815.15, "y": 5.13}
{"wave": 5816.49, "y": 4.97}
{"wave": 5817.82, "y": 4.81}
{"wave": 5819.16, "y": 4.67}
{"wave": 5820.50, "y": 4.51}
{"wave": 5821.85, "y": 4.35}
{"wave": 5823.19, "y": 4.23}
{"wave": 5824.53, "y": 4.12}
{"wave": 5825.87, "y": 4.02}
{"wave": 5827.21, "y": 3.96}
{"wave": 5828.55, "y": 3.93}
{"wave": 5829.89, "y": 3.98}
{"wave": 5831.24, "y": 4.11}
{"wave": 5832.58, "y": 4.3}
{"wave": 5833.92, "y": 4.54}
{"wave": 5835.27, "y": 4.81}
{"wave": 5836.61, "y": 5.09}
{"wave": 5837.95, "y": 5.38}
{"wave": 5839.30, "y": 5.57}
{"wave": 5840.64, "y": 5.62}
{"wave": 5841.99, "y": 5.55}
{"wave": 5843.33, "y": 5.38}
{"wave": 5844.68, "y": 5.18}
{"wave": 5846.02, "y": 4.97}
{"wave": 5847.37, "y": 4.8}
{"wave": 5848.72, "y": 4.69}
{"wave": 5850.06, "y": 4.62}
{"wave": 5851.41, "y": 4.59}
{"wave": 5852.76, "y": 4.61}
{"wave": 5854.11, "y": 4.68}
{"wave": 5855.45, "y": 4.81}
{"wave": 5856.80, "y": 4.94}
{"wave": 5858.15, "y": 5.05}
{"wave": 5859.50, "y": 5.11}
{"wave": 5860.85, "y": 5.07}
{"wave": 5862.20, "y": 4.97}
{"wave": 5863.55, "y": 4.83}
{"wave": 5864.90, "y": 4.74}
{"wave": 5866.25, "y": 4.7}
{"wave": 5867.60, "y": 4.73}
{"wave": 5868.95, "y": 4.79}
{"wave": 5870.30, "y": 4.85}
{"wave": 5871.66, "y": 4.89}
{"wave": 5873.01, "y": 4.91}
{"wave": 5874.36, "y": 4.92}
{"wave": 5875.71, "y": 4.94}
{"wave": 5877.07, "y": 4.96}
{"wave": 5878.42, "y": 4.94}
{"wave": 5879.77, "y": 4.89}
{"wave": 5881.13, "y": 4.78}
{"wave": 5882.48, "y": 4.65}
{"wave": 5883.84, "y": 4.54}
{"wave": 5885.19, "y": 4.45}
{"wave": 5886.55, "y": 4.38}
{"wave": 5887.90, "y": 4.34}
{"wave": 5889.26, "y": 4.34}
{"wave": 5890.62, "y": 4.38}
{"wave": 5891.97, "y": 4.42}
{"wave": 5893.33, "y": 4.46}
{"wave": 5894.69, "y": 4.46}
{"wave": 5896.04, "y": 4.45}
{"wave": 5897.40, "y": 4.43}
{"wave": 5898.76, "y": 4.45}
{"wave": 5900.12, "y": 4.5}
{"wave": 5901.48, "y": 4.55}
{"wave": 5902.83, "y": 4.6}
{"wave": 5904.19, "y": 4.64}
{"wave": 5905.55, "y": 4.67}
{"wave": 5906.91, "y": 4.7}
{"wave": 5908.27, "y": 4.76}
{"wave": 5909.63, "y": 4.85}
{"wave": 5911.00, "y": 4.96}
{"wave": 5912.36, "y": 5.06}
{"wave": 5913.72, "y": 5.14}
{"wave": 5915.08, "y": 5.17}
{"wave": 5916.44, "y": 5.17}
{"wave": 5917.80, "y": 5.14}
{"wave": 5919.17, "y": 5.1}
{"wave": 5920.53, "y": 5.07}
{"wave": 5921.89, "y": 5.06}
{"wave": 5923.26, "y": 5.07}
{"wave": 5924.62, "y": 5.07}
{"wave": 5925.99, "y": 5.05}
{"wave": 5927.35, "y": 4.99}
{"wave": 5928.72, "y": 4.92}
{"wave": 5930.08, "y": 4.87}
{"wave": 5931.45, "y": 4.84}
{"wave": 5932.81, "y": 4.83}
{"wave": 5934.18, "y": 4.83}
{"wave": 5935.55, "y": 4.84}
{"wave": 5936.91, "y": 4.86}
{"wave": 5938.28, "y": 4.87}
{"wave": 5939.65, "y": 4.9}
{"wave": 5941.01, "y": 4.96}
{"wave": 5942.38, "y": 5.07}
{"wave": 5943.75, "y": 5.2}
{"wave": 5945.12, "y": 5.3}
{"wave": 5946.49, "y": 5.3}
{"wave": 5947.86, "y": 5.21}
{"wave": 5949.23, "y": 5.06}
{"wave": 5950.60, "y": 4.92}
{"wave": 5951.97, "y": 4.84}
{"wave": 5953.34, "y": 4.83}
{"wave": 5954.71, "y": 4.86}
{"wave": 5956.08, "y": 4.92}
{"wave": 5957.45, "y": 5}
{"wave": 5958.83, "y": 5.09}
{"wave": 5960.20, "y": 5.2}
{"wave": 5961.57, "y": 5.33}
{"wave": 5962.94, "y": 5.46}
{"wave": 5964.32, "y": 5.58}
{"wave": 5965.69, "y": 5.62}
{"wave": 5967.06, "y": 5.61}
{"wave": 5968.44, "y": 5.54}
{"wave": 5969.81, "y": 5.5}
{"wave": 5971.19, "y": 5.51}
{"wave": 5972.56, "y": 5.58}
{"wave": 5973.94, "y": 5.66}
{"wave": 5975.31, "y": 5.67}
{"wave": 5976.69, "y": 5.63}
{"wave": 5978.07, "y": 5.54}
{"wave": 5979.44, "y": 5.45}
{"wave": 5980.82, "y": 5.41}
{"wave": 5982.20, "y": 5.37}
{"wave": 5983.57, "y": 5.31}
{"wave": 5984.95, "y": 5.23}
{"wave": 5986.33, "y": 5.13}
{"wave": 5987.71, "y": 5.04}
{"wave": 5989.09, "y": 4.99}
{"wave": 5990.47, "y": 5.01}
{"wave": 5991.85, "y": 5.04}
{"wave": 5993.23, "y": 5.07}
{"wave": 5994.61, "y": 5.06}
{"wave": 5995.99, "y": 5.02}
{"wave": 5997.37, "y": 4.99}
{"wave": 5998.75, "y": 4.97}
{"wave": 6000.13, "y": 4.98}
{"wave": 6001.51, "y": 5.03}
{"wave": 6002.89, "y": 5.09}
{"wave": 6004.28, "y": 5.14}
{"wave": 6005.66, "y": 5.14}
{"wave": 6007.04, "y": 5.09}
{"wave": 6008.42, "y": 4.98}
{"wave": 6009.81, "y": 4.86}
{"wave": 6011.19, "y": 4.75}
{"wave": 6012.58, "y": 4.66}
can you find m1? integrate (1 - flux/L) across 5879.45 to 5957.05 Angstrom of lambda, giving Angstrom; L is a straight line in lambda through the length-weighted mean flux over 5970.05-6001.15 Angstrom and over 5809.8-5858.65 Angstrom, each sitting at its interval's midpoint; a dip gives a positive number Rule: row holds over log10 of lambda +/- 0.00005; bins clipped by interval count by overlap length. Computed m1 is 3.35 Angstrom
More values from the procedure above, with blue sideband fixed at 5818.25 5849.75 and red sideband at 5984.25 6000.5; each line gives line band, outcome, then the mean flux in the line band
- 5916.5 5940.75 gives -0.3 Angstrom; 4.97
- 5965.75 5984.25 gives -1.9 Angstrom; 5.53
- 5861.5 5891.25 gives 0.4 Angstrom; 4.72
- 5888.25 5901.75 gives 1.1 Angstrom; 4.44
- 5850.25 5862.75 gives -0.3 Angstrom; 4.86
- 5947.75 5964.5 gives -0.4 Angstrom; 5.08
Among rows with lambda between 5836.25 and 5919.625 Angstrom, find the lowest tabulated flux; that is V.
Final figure 4.34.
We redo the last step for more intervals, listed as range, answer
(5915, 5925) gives 5.06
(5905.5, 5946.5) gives 4.67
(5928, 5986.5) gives 4.83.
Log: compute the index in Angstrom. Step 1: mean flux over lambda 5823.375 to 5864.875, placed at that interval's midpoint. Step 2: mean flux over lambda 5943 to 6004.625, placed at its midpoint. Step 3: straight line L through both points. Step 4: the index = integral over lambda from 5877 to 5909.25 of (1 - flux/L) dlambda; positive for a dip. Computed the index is 2.4 Angstrom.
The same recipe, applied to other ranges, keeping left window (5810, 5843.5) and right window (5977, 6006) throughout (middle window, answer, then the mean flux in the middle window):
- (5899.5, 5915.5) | 0.5 Angstrom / 4.8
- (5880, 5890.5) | 0.8 Angstrom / 4.5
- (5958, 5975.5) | -1.3 Angstrom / 5.48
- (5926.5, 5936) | 0.2 Angstrom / 4.88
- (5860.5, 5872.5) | 0.0 Angstrom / 4.84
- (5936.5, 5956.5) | 0.1 Angstrom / 5.01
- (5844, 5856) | 0.1 Angstrom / 4.77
